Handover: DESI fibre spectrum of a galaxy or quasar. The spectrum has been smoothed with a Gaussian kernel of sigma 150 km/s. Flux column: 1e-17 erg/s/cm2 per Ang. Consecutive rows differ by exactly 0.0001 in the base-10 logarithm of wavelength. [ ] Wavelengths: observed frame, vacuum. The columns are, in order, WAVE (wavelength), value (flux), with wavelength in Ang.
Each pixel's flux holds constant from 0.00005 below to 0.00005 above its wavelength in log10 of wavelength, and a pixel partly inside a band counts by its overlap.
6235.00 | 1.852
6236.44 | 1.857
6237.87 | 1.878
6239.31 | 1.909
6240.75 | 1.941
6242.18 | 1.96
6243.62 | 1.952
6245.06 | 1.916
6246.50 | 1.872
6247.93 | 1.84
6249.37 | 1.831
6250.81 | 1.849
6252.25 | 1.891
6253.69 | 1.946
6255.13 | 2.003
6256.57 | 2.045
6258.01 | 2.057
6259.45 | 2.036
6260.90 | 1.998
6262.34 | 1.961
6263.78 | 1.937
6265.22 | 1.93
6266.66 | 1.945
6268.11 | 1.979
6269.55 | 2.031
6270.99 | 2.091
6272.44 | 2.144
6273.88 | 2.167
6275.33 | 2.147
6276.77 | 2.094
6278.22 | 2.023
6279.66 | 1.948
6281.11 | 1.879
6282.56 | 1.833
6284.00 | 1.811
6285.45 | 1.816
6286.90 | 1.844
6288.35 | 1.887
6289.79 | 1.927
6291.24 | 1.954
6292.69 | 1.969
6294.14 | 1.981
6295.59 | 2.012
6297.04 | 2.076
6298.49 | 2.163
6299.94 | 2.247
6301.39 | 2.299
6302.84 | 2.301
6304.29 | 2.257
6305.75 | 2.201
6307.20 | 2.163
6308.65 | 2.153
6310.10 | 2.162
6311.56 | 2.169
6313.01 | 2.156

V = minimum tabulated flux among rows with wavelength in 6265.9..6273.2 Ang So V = 1.945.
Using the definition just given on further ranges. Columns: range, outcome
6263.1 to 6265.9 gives 1.93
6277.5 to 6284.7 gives 1.811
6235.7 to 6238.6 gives 1.857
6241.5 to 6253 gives 1.831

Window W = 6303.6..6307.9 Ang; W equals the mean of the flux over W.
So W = 2.2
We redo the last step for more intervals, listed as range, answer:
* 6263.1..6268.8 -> 1.95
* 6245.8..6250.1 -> 1.85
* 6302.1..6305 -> 2.28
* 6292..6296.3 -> 1.99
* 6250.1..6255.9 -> 1.92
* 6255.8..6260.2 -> 2.04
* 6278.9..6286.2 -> 1.86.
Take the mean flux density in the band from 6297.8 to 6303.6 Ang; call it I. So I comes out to 2.25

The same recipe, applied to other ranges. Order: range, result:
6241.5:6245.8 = 1.94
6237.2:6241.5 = 1.91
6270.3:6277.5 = 2.13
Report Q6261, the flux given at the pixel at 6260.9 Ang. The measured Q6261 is 1.998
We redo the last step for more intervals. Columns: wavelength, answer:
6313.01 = 2.156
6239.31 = 1.909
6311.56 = 2.169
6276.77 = 2.094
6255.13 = 2.003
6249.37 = 1.831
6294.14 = 1.981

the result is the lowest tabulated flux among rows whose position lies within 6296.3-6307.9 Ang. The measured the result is 2.076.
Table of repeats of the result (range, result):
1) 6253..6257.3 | 1.946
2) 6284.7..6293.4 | 1.816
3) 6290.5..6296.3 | 1.954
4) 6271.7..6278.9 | 2.023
